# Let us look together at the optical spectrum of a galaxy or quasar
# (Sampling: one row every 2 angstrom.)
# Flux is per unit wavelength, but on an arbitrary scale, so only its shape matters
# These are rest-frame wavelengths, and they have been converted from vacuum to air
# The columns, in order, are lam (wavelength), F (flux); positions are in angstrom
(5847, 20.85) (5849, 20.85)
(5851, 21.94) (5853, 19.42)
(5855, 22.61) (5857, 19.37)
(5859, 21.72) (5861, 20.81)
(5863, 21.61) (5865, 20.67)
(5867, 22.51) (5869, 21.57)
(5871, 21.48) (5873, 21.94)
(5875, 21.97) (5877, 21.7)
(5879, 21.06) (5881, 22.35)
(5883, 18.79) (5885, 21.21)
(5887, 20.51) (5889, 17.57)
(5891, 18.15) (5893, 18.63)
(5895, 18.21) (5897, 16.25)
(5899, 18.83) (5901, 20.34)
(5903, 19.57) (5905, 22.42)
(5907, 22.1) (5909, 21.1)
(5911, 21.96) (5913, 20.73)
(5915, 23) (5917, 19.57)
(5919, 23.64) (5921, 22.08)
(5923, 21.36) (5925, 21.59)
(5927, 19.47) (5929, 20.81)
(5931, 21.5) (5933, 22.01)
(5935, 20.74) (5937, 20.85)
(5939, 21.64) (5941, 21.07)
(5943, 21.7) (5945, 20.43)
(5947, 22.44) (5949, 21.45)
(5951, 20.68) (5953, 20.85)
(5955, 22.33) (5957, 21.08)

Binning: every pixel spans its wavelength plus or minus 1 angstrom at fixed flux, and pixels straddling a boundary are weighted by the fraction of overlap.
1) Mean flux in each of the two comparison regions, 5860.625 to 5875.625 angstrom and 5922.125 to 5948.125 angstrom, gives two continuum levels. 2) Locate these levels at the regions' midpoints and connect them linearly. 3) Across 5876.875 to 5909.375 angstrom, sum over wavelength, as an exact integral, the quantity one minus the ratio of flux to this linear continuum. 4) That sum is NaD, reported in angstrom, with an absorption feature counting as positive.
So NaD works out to 2.4 angstrom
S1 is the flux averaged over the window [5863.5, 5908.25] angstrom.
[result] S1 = 20.4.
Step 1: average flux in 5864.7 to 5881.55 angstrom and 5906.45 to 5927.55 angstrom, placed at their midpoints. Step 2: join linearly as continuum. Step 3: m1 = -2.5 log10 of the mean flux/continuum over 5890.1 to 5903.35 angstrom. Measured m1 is 0.17 mag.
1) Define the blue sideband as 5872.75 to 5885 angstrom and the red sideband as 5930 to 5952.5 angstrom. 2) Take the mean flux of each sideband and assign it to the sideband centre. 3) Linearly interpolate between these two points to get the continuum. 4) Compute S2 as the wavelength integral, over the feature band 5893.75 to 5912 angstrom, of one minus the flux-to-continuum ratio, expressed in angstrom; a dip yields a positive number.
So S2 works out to 1.04 angstrom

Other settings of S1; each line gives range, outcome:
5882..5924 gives 20.3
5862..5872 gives 21.6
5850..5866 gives 21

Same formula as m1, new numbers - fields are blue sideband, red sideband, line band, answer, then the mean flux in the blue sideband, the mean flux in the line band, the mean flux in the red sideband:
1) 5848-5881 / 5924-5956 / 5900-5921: -0.01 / 21.4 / 21.5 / 21.2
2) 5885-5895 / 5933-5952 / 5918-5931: -0.05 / 18.9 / 21.5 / 21.3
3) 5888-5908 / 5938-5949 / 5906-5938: -0.05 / 19.2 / 21.4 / 21.5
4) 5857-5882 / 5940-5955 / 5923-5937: 0.02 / 21.5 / 21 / 21.3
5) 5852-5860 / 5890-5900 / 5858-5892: -0.08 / 20.8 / 20.9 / 18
